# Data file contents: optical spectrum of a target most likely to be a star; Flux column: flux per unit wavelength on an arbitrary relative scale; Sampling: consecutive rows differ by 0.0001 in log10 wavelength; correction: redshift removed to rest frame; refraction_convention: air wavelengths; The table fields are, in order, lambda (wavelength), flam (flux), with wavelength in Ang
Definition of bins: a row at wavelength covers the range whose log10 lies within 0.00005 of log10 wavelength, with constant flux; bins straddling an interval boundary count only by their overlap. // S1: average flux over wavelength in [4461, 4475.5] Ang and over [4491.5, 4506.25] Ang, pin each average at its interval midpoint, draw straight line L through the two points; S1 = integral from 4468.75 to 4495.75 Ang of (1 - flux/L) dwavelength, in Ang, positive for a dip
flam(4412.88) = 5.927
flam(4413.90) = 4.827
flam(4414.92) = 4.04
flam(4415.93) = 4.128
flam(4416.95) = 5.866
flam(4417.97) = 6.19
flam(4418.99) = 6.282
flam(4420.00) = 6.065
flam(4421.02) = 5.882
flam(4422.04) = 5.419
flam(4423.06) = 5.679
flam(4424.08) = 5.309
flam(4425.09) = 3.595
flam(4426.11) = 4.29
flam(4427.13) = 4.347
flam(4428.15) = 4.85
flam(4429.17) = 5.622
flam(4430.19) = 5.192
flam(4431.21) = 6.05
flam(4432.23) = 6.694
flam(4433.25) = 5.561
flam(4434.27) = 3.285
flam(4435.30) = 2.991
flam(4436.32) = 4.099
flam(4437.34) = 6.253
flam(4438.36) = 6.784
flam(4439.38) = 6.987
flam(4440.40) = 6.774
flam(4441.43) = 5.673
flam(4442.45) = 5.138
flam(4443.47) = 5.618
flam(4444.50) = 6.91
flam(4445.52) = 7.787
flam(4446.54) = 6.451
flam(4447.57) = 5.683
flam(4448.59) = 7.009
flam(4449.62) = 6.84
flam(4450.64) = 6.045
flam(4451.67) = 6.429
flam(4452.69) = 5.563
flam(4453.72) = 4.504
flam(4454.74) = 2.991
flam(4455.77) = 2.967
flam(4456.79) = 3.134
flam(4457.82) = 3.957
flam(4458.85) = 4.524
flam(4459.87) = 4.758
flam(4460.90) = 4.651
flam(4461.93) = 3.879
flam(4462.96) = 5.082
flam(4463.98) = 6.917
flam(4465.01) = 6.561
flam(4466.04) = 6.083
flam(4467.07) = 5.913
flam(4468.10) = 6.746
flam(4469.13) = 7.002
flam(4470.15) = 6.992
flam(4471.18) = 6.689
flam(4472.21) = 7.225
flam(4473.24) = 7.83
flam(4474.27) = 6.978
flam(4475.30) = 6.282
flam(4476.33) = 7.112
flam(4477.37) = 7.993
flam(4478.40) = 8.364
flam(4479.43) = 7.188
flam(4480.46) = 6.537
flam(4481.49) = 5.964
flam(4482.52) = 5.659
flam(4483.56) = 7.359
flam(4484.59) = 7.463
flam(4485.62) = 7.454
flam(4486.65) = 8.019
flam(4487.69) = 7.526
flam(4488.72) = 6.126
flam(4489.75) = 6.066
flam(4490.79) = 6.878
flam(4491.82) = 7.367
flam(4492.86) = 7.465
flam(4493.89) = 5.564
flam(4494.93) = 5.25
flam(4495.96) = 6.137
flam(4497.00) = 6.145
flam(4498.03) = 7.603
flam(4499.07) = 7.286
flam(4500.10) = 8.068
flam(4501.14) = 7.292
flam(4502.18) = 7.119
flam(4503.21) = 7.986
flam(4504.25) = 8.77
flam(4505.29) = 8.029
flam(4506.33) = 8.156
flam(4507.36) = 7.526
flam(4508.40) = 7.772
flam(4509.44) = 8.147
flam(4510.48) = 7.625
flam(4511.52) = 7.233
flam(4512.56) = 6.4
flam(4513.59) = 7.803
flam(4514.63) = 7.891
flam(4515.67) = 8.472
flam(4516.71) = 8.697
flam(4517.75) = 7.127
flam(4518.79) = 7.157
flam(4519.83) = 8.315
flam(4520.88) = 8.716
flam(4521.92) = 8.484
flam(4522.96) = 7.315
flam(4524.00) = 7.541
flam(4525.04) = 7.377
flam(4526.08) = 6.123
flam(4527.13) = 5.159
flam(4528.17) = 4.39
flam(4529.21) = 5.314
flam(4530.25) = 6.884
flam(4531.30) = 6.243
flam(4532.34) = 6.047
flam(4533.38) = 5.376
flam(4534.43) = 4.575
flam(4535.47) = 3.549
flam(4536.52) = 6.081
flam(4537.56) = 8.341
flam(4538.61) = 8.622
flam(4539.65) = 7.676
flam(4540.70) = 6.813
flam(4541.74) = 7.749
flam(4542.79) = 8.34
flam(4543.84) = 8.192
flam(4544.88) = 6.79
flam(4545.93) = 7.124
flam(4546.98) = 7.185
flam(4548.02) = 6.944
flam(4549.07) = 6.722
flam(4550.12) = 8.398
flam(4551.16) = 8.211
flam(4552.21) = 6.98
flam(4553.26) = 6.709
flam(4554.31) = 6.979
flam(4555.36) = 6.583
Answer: -0.8 Ang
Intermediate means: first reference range 6.4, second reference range 7.17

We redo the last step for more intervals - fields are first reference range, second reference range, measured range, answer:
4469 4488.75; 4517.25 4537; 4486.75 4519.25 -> -2.8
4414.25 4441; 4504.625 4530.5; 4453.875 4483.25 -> 1.7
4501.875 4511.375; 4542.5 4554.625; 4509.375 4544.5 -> 2.8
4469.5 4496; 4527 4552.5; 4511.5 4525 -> -2.0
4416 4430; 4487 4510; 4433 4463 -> 3.2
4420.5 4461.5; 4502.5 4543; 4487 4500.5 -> -0.5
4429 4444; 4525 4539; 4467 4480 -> -3.4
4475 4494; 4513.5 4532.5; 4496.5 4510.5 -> -1.2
